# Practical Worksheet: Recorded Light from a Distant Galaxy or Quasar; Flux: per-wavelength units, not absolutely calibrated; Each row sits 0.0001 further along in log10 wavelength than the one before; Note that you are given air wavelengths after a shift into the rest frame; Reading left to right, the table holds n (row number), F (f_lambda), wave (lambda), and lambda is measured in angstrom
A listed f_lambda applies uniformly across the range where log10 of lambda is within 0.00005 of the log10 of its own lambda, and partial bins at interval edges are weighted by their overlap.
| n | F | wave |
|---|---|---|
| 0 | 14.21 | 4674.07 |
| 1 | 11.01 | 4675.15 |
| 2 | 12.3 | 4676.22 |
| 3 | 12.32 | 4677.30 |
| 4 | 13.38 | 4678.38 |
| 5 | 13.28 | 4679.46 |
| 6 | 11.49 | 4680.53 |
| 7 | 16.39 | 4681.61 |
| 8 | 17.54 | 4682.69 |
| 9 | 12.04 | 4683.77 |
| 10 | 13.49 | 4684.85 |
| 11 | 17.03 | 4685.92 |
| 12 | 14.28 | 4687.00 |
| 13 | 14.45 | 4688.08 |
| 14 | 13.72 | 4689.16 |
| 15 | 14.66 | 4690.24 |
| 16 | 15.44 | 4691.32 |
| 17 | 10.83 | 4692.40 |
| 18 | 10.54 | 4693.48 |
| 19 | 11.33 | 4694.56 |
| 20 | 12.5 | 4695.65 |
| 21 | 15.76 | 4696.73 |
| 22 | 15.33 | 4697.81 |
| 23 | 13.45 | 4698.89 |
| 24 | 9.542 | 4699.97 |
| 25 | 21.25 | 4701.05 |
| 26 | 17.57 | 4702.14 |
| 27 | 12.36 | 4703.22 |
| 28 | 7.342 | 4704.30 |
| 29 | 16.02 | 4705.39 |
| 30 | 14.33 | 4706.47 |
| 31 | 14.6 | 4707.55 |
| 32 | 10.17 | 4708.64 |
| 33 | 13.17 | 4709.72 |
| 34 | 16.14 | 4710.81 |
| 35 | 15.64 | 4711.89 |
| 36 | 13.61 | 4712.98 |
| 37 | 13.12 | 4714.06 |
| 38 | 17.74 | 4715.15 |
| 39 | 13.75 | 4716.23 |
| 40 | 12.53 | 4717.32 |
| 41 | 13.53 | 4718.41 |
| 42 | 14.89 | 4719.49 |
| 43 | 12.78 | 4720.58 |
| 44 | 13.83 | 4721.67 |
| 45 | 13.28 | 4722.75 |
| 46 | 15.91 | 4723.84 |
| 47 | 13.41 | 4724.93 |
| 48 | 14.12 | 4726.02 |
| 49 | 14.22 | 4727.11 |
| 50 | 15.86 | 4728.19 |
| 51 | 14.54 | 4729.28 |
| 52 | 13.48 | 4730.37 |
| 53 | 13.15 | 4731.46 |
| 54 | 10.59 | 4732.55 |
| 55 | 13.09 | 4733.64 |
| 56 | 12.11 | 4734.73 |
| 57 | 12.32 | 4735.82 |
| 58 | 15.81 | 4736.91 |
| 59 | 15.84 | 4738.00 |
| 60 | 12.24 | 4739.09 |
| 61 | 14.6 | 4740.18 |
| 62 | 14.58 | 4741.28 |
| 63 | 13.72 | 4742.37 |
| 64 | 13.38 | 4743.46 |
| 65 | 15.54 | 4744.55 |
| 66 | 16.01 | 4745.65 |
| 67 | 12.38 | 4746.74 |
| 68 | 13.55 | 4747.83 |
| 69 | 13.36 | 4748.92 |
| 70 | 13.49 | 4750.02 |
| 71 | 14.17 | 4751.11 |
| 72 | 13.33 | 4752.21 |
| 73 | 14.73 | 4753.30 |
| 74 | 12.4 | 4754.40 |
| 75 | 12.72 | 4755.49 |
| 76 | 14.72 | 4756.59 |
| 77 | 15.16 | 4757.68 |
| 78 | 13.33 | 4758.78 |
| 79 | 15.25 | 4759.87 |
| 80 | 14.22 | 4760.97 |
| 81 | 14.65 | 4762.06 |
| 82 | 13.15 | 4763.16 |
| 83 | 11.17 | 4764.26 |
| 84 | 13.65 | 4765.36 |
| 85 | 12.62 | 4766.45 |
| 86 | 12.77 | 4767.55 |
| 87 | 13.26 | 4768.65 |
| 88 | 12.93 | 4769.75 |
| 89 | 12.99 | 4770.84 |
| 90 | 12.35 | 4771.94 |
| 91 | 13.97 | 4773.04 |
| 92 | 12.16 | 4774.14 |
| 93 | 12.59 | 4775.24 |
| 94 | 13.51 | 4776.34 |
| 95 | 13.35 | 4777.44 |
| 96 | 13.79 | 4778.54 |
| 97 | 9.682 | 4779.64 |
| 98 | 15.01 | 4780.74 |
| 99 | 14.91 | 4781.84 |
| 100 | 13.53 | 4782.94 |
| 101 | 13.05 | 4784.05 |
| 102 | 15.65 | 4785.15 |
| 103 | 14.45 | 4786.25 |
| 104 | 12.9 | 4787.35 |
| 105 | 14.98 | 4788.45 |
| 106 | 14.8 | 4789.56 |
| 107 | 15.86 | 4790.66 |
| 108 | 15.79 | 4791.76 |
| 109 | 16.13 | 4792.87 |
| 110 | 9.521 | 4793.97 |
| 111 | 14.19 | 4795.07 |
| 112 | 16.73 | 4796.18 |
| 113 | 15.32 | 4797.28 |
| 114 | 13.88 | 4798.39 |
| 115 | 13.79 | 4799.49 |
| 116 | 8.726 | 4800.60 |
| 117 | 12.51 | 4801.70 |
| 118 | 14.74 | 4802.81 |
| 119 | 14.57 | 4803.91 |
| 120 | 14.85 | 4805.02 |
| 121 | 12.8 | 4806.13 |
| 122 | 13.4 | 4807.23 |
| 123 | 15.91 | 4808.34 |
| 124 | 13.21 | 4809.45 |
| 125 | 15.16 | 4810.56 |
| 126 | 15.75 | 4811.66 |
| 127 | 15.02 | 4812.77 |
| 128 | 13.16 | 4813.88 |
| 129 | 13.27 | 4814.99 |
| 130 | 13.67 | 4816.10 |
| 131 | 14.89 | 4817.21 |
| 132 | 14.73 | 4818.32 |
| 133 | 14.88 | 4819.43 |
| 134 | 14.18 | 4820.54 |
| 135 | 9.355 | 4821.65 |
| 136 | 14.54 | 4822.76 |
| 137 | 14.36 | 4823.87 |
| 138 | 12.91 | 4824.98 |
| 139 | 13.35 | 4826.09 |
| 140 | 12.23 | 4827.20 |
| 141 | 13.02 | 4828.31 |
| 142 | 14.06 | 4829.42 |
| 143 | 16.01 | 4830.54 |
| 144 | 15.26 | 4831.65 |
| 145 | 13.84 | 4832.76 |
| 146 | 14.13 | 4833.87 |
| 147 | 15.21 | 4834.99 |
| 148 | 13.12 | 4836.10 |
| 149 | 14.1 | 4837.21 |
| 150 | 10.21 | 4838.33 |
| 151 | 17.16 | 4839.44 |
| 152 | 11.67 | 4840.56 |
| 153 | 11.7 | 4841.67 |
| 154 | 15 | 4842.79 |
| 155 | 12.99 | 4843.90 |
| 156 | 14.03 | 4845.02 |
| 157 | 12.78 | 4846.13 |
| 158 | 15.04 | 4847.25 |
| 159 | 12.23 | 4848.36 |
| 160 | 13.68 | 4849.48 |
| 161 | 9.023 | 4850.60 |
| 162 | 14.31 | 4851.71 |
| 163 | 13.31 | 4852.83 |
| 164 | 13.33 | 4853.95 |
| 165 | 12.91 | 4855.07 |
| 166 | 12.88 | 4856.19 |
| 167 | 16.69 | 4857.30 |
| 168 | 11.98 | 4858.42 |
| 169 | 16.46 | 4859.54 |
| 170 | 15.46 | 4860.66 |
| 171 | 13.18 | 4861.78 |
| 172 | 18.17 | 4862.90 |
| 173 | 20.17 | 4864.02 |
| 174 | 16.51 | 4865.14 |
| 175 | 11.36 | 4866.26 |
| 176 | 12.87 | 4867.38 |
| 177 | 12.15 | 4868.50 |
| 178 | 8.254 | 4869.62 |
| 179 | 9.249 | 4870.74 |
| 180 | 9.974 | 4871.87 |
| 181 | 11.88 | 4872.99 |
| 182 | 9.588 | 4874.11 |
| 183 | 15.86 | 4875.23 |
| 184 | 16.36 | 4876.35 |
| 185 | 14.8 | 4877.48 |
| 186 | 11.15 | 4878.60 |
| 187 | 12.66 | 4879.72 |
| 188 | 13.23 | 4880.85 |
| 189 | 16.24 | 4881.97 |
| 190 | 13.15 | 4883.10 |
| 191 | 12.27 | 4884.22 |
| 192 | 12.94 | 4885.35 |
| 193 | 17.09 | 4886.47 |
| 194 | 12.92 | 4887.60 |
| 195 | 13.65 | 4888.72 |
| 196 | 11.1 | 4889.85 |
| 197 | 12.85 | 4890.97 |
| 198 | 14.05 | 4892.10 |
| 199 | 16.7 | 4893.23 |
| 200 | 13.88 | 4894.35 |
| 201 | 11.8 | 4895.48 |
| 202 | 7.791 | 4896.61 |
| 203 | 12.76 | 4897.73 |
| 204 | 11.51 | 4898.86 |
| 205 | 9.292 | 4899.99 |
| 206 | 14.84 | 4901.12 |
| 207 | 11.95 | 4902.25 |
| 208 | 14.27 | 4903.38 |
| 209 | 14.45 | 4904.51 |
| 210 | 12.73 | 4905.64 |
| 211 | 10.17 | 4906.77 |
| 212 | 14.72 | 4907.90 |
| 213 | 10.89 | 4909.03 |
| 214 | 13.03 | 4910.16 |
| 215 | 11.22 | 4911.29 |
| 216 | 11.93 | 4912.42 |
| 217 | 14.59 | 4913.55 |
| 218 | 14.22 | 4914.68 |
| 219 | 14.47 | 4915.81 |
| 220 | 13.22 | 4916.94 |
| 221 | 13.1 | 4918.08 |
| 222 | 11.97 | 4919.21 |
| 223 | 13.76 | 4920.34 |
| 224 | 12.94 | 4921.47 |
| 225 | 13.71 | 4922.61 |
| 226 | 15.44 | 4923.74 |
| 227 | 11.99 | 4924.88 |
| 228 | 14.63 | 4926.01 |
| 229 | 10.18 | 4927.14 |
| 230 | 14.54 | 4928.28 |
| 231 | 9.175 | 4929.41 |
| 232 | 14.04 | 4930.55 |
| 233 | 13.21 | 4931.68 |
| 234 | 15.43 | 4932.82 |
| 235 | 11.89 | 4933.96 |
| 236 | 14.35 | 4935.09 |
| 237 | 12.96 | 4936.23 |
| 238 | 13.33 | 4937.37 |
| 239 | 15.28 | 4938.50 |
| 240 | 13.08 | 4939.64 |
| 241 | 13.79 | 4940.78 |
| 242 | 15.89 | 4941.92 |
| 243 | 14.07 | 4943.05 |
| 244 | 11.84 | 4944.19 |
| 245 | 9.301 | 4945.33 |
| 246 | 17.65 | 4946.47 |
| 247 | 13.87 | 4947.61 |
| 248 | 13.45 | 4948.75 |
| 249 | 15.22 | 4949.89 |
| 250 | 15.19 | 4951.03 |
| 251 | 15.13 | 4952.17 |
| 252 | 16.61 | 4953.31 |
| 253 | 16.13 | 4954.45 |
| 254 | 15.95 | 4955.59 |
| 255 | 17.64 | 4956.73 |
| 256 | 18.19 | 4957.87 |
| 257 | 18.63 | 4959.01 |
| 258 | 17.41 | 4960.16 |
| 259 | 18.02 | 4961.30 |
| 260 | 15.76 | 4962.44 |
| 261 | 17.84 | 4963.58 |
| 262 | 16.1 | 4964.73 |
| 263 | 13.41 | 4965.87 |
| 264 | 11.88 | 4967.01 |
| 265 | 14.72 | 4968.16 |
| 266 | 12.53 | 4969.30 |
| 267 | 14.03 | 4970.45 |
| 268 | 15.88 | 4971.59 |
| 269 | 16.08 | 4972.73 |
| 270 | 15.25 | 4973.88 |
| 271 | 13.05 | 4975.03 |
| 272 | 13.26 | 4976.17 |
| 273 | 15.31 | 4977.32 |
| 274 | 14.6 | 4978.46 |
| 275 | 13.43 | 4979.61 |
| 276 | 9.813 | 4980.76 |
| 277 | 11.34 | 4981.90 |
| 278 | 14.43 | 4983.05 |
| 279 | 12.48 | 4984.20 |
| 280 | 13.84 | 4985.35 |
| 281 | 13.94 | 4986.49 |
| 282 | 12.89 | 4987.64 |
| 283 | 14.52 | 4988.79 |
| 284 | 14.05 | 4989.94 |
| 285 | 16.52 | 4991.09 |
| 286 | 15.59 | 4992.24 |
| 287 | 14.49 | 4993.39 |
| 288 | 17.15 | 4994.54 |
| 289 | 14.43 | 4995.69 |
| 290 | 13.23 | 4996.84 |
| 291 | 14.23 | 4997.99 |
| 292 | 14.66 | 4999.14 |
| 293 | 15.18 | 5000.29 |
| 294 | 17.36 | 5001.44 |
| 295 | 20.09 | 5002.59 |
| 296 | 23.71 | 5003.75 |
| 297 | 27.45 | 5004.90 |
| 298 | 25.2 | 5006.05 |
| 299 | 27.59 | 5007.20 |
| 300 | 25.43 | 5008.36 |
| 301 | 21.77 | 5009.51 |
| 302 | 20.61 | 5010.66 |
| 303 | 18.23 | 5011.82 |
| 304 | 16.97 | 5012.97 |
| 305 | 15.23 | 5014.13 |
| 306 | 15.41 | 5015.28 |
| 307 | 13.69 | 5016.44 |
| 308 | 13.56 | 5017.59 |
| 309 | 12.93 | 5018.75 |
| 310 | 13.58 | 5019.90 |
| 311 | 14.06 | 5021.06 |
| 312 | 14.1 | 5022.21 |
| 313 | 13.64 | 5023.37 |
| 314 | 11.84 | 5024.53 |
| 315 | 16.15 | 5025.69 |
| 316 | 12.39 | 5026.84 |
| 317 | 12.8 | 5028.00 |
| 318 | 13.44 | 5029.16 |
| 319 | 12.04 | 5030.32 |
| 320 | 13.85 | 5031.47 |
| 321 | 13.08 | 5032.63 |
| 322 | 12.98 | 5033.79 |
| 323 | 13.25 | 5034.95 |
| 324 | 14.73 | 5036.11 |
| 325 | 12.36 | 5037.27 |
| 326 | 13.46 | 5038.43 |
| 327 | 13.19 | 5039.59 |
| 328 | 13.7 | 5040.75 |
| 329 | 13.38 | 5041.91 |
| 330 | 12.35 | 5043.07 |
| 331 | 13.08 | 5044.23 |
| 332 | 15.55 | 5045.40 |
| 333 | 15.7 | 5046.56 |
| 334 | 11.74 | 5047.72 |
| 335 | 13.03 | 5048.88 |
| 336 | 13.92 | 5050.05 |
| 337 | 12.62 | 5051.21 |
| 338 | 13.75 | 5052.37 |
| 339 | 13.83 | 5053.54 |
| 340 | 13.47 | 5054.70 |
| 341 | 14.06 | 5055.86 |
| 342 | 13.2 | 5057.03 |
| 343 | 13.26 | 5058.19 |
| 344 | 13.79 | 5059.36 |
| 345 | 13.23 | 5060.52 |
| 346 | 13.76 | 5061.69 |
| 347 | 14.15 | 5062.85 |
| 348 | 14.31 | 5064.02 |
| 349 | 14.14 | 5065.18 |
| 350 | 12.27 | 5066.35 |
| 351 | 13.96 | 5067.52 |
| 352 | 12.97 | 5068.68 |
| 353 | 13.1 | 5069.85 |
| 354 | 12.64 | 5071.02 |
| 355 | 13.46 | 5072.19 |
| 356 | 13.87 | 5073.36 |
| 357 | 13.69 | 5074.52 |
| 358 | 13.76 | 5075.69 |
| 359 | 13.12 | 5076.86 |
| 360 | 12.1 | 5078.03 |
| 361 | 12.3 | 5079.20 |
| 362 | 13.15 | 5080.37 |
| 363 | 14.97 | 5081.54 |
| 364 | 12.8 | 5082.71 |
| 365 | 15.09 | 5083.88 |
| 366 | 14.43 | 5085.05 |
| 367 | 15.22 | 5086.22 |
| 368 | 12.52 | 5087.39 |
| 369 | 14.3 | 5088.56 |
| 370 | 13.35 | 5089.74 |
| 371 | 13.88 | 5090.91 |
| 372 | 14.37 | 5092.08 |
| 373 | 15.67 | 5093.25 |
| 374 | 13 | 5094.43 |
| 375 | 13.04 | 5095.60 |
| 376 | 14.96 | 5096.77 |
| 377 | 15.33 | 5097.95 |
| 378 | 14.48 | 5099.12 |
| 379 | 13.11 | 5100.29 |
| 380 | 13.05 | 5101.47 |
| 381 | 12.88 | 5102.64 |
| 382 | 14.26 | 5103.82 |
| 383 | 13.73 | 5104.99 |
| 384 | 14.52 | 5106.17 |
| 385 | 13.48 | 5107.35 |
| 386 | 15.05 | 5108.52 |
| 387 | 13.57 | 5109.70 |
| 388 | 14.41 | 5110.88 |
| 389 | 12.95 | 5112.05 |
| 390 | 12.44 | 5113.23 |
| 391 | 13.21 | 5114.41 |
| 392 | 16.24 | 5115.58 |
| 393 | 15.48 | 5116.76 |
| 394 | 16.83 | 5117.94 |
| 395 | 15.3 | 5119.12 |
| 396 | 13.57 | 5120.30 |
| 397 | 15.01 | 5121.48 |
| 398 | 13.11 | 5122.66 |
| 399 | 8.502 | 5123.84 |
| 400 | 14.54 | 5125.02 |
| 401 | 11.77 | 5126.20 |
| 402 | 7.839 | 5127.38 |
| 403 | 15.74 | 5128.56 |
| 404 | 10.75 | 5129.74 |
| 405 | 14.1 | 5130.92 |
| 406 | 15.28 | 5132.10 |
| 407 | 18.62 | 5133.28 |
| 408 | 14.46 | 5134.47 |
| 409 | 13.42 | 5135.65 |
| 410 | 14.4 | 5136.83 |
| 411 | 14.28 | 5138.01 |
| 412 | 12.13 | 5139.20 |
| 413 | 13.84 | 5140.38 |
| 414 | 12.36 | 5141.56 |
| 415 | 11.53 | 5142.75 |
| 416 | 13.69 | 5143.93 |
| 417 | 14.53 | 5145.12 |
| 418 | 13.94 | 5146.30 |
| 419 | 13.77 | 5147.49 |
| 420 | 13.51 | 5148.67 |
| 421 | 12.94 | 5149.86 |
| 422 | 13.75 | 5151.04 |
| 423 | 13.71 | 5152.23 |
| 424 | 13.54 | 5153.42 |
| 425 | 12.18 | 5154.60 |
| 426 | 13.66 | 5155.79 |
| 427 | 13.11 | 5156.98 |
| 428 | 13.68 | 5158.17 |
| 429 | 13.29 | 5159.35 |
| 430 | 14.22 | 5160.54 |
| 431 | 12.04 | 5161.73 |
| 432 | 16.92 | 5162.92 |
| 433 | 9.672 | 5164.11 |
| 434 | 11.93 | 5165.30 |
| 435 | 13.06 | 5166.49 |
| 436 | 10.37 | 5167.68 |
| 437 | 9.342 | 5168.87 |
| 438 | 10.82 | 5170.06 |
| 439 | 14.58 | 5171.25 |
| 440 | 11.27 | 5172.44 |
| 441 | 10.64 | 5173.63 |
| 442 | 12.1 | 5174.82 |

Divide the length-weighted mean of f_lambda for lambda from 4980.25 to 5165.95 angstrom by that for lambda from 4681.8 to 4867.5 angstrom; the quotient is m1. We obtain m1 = 1.0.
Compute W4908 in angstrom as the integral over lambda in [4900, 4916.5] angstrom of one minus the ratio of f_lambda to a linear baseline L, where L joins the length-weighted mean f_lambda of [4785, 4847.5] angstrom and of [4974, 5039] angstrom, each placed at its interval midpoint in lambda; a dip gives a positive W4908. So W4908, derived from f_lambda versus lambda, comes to 1.9 angstrom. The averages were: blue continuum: 13.9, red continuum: 15.5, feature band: 13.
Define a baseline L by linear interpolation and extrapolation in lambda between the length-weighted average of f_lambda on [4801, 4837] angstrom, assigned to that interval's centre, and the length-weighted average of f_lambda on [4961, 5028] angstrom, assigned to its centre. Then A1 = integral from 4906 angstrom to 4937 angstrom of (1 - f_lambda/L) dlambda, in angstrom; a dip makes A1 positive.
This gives 4.1 angstrom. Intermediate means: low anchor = 14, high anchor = 15.7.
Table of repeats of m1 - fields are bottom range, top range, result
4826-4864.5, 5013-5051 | 0.97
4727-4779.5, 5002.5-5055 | 1.14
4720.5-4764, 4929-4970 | 1.06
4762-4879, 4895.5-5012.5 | 1.09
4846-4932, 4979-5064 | 1.14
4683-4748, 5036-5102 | 0.98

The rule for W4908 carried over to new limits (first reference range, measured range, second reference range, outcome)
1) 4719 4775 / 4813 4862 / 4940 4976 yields 2.2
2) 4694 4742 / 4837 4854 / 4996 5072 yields 1.4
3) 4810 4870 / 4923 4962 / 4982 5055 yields 0.4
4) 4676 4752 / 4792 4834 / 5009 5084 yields -0.1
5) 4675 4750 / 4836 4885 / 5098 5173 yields 1.1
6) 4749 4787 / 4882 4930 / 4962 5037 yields 5.6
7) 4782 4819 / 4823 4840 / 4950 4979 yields 0.6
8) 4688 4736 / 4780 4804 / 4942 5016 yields 0.5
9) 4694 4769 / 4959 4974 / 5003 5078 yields -0.8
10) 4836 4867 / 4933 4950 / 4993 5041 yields 1.5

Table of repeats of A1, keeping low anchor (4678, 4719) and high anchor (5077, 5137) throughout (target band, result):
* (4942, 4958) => -1.2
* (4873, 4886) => 0.4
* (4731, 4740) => 0.5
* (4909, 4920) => 0.7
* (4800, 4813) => 0.0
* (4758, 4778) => 1.0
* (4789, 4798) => -0.6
